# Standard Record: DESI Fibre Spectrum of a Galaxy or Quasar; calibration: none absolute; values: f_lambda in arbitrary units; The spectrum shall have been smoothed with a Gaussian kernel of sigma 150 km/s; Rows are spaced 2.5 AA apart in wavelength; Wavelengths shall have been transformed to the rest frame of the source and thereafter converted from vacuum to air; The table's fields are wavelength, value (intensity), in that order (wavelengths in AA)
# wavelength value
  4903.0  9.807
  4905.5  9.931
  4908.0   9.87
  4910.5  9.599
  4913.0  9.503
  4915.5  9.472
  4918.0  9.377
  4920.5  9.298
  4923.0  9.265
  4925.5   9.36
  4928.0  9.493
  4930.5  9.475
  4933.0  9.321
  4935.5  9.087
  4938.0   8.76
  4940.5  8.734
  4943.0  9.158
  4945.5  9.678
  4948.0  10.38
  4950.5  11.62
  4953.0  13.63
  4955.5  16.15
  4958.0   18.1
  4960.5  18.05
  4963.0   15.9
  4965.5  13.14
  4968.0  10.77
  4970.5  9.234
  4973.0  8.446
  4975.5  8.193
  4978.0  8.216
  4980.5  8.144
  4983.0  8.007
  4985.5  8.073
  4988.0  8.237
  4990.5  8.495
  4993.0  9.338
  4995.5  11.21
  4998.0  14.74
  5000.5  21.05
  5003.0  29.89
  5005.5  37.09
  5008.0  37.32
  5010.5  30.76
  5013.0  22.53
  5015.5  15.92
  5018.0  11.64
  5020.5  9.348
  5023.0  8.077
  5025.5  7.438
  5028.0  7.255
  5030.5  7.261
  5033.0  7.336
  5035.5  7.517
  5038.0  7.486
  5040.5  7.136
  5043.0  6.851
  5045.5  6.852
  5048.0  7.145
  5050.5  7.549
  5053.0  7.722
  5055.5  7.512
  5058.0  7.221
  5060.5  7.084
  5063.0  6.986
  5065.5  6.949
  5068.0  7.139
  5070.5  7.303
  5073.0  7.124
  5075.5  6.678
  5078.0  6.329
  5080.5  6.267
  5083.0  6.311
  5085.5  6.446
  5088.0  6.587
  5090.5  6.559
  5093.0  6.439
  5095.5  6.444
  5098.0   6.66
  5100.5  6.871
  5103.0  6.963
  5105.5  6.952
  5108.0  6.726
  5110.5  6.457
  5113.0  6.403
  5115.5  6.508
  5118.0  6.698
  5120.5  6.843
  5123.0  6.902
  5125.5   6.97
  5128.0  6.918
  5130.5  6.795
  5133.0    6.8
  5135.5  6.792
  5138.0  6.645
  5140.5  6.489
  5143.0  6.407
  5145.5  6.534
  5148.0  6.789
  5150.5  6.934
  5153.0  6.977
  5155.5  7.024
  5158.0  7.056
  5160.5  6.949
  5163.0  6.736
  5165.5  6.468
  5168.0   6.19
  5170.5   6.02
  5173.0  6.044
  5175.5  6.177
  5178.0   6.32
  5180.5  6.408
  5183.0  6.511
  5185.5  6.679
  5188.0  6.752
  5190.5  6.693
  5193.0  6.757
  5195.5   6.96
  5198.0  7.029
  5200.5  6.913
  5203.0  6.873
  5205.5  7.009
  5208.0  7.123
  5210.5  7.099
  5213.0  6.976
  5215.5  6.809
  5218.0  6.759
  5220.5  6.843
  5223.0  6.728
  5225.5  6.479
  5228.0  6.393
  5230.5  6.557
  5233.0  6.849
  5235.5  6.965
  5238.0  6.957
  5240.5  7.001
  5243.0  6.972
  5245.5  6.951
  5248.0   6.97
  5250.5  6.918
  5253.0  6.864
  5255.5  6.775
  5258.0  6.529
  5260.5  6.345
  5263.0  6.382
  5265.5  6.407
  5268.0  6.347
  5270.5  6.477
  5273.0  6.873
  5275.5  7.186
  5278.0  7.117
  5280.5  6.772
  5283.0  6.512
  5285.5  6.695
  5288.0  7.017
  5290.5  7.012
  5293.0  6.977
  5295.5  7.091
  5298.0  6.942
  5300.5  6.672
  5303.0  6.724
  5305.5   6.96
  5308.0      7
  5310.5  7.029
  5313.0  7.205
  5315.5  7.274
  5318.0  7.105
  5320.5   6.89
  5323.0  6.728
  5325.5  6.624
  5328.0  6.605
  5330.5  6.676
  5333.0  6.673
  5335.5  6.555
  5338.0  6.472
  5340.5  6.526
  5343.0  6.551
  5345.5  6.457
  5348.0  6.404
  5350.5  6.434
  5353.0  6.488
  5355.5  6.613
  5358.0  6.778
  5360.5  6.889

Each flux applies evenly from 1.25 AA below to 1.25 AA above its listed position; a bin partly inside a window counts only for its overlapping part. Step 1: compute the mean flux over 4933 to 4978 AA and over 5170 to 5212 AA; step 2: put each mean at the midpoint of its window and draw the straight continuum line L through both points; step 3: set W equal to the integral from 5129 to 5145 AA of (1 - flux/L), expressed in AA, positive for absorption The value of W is 2.3 AA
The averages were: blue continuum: 11.5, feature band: 6.65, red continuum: 6.68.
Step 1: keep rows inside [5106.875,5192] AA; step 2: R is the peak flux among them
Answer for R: 7.056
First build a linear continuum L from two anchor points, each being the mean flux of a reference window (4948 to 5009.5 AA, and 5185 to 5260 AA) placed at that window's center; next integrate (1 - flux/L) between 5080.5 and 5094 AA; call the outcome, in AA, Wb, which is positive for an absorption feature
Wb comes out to 5.7 AA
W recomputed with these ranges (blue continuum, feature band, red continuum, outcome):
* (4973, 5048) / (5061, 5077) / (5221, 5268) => 6.2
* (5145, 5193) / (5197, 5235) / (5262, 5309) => -0.9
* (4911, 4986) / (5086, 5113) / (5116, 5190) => 3.6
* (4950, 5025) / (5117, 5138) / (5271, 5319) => 8.3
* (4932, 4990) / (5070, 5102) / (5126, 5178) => 5.8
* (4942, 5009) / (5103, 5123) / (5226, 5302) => 7.4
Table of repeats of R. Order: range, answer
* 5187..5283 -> 7.186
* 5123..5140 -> 6.97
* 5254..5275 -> 6.873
